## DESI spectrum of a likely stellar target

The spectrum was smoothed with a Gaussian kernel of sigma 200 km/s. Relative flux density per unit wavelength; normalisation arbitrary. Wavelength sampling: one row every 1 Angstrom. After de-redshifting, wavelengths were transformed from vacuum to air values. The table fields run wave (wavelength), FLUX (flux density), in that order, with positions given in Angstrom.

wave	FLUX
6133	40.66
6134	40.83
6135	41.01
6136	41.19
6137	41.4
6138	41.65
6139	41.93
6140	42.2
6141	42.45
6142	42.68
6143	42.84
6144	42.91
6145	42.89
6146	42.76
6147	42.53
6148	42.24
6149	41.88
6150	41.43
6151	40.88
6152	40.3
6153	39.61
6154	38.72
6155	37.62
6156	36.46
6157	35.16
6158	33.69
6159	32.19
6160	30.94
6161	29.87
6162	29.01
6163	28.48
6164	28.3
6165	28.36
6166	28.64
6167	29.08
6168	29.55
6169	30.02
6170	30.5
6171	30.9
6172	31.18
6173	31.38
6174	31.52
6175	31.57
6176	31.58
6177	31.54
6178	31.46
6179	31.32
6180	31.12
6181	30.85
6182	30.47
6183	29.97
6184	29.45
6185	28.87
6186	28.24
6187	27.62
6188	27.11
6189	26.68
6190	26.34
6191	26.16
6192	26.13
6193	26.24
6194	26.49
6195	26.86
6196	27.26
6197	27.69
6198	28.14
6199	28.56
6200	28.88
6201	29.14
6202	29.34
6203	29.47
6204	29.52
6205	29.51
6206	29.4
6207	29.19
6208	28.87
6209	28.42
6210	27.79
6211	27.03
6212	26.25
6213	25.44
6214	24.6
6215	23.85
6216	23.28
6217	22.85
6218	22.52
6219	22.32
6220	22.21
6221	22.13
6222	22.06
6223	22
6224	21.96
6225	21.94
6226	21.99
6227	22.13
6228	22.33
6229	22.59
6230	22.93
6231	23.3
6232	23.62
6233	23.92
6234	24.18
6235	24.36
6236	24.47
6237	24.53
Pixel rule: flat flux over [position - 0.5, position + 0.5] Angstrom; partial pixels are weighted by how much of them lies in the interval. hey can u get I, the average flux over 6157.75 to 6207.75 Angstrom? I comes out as 29.3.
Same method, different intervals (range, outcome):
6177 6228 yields 26.7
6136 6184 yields 35.2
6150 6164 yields 34.8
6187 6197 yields 26.7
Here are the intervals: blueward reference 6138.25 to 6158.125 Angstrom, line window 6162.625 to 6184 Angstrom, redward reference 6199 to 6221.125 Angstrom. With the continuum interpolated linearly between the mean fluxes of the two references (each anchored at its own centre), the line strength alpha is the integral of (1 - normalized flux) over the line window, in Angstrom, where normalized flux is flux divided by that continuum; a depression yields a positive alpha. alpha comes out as 2.77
